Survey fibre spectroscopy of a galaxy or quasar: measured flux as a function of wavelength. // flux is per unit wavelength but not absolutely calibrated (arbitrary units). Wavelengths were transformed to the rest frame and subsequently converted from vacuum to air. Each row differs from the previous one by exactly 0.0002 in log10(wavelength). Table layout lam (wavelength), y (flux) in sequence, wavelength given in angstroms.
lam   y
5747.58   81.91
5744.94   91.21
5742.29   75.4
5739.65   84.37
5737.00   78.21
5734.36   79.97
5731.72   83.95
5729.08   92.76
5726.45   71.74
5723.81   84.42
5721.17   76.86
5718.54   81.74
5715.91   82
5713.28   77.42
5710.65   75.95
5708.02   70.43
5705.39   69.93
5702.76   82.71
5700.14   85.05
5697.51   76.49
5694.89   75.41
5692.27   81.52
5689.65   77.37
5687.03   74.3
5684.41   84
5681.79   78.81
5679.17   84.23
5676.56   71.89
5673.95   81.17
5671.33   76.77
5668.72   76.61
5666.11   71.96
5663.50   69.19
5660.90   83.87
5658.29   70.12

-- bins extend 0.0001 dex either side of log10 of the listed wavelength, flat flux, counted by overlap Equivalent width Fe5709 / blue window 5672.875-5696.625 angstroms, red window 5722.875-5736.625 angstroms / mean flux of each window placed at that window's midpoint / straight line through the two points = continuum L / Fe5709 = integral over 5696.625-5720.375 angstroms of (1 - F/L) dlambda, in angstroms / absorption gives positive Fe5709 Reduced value 0.8 angstroms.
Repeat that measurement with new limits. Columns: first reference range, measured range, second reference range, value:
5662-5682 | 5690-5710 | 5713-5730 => 0.4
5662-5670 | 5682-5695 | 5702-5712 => -0.9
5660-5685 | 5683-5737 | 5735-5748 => 0.6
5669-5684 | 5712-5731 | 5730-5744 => -0.2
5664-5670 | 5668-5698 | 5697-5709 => -1.3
